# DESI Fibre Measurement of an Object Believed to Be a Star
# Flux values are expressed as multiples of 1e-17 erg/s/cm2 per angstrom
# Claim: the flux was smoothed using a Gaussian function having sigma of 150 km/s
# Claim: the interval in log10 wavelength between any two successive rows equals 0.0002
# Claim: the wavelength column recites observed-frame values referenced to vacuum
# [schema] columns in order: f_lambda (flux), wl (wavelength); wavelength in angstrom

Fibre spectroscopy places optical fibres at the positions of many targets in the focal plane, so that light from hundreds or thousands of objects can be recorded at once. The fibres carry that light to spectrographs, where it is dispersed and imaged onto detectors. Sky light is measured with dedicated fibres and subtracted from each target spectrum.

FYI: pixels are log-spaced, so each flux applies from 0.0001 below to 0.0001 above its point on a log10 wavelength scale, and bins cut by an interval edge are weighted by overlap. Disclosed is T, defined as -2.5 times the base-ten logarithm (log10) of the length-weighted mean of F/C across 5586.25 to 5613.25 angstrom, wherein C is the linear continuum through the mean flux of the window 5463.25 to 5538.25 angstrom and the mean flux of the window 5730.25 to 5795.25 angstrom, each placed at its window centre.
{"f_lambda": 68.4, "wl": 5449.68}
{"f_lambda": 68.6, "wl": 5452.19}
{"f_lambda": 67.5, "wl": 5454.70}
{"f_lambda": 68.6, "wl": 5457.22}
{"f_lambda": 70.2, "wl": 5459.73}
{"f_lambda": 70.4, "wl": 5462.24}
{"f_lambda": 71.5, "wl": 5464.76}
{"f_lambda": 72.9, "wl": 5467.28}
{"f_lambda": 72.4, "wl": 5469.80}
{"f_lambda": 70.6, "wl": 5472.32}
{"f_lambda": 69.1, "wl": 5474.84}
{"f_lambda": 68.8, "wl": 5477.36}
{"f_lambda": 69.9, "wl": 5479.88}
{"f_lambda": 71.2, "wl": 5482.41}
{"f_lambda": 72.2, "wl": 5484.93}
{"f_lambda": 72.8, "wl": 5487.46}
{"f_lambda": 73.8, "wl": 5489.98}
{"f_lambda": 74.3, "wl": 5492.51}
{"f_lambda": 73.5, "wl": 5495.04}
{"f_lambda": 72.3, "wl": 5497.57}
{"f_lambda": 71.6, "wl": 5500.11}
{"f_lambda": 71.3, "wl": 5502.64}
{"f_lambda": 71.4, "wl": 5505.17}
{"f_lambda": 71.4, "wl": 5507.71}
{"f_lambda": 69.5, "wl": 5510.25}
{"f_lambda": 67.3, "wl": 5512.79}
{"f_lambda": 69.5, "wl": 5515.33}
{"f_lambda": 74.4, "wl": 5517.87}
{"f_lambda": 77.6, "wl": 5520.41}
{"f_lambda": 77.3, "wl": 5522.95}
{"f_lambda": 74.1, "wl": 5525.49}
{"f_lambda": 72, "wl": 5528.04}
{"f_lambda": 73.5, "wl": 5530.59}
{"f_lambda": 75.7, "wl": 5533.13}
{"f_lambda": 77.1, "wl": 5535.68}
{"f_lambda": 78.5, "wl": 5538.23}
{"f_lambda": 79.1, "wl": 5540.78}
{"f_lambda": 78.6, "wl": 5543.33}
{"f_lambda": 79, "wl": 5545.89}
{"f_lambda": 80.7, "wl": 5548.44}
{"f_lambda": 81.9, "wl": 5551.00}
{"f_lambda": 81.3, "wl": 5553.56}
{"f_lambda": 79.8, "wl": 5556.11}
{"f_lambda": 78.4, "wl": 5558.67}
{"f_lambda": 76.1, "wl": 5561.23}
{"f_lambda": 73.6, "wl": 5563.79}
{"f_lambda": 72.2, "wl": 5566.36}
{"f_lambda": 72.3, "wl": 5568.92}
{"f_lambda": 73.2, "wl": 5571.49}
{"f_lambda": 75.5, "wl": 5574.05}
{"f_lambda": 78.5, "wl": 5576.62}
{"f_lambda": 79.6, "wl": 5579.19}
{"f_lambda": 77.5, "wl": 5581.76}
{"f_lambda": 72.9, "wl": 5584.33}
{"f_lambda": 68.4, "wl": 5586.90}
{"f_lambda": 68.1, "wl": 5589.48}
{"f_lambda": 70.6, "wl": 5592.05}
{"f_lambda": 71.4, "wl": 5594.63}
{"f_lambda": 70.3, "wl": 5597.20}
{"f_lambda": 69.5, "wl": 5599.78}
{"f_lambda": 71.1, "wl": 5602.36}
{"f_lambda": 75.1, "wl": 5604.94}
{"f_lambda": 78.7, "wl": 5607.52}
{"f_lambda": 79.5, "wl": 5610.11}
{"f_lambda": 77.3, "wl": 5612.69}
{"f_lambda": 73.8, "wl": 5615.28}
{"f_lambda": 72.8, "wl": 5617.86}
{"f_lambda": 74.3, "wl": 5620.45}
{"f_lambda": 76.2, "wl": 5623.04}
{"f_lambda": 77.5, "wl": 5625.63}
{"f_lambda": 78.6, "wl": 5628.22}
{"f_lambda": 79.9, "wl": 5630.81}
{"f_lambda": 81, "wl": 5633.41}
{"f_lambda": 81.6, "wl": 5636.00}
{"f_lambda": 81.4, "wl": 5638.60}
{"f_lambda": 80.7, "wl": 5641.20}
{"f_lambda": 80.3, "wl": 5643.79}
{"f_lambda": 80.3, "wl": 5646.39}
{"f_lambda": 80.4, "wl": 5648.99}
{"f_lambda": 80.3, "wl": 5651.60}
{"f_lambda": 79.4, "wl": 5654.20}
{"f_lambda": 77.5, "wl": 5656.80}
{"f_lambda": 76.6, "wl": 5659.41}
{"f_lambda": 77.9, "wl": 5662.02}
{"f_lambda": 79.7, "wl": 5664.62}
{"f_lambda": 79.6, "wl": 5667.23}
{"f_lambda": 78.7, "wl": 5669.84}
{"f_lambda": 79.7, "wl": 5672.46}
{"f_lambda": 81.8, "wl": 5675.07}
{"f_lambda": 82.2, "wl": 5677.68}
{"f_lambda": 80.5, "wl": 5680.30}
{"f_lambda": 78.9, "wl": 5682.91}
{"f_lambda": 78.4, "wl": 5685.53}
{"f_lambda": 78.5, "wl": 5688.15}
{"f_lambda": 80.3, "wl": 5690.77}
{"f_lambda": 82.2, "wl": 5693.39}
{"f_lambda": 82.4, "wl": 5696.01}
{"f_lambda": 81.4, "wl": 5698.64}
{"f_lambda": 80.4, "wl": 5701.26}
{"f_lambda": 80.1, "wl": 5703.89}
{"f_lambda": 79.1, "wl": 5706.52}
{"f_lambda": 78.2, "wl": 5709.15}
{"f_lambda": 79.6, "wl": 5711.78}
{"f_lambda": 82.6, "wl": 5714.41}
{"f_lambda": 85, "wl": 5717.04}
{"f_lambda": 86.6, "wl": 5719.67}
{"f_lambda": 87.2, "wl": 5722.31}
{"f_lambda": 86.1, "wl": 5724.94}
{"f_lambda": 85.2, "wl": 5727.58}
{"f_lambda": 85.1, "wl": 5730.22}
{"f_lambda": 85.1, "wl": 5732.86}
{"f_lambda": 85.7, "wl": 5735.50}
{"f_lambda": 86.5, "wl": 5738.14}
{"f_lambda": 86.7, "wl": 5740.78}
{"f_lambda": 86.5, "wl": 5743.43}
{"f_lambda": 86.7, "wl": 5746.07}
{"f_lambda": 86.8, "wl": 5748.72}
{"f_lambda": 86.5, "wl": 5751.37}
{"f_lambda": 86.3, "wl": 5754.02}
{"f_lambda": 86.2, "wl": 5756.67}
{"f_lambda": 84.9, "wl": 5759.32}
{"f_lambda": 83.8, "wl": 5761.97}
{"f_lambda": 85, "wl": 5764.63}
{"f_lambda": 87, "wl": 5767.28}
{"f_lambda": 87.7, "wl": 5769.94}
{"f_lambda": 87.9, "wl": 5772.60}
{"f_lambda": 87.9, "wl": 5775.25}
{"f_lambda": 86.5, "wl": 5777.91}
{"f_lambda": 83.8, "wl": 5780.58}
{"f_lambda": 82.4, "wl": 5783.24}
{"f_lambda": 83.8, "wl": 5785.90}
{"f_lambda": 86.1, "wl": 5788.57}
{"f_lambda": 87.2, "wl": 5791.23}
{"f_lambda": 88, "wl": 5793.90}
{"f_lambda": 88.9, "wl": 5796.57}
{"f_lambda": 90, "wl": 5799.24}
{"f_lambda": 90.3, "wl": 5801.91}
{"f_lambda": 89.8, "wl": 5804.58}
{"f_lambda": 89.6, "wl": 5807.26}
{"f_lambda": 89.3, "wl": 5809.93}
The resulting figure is 0.07 mag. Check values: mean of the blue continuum 72.5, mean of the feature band 72.7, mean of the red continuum 86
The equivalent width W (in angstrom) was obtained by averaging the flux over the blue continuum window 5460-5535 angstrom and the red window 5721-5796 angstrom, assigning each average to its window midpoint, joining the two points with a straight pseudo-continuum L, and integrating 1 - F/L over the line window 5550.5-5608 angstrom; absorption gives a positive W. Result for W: 1.5 angstrom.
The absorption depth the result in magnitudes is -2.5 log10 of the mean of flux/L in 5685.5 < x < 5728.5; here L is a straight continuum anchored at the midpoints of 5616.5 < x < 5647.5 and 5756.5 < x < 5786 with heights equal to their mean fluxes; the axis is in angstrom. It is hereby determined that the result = 0.006 mag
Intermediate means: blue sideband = 78.7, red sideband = 85.6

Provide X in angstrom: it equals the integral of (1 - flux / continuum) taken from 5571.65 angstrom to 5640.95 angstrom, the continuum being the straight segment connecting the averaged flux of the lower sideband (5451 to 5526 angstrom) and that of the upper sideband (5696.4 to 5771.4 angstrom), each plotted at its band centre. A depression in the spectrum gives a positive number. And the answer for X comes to 2.1 angstrom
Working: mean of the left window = 71.5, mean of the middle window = 75.5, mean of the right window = 84.5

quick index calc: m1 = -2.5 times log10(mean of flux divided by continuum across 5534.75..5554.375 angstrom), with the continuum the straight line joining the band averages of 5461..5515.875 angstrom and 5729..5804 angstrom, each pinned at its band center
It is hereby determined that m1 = -0.073 mag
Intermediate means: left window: 71.3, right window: 86.4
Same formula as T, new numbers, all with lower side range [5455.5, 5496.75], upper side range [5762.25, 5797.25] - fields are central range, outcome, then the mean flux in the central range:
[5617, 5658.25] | 0.00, 78.9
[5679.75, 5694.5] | 0.03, 79.8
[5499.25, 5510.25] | 0.02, 71.2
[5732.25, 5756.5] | -0.02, 86.3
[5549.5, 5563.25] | -0.06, 79.2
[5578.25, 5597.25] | 0.06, 72.4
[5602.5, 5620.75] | 0.03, 75.7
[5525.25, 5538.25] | -0.01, 74.9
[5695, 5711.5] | 0.03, 80.1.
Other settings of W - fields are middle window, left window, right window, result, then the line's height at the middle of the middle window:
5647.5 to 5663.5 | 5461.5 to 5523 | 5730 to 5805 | 0.4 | 80.5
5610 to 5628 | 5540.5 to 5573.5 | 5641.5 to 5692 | 0.6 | 78.6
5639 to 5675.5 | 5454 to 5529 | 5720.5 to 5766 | 0.7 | 81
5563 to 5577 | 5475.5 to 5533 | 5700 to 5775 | 0.3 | 75.8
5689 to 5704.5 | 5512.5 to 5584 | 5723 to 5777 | 0.5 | 83.6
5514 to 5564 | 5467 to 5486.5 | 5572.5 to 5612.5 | -3.1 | 72.5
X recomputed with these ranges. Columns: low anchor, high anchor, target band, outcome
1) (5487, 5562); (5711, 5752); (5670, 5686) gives 0.5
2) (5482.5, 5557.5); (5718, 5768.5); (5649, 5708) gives 2.1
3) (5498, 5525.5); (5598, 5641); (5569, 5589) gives 0.1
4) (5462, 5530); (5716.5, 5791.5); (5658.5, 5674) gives 0.5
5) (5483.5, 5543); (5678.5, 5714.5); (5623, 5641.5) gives -0.5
